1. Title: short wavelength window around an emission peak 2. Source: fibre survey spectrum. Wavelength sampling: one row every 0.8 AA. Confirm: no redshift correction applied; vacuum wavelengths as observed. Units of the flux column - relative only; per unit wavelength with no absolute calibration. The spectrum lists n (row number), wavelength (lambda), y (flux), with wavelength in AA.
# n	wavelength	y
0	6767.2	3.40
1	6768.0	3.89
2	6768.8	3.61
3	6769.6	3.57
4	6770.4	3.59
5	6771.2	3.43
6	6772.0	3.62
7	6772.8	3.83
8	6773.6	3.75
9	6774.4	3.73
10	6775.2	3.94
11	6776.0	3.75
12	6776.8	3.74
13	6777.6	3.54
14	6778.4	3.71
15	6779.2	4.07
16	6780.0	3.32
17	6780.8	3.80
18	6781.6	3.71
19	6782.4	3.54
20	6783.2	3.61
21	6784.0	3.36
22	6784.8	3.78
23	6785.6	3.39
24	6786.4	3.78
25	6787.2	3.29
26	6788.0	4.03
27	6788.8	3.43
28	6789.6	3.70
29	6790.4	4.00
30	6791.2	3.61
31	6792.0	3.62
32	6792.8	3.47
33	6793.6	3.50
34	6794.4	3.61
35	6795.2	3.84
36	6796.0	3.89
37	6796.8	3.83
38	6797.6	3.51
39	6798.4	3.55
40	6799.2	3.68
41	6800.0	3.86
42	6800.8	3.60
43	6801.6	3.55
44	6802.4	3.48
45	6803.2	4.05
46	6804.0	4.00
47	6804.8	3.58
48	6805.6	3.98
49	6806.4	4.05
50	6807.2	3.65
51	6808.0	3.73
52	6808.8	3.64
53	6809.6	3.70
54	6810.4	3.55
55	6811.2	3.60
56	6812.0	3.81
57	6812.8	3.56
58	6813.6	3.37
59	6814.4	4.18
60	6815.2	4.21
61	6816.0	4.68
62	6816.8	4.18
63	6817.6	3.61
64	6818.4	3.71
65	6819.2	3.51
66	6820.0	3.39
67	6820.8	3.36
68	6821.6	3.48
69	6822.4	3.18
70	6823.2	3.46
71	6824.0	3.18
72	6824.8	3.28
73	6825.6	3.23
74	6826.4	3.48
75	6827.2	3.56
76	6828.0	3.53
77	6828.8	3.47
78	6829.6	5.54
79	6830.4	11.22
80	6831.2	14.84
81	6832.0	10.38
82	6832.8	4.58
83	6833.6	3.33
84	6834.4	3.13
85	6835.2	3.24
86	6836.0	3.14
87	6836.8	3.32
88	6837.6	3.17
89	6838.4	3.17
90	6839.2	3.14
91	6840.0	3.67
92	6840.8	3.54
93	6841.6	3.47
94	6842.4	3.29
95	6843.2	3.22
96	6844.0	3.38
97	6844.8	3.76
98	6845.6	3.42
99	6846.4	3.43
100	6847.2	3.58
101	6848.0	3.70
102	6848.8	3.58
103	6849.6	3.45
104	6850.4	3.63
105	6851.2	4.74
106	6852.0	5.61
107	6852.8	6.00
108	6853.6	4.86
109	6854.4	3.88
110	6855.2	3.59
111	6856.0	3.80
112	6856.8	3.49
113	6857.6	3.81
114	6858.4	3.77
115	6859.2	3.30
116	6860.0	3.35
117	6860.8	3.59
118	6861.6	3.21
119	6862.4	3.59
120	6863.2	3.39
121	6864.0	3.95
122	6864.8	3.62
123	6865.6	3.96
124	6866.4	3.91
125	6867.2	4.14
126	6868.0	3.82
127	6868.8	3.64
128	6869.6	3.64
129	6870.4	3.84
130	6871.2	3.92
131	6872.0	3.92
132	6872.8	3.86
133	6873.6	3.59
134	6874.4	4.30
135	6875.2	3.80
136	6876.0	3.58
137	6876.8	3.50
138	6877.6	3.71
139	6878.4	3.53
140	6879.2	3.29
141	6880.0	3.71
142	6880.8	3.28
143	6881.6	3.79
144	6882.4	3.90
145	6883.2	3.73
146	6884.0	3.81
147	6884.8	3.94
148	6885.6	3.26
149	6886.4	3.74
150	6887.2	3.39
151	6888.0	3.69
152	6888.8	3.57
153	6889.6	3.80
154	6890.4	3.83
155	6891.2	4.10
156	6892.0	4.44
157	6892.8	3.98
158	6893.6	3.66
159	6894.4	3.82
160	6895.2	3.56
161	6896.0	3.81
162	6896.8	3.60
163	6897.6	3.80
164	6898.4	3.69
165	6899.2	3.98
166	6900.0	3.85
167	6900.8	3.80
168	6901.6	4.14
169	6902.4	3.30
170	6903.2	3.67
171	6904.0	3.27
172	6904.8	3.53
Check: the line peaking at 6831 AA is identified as Halpha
